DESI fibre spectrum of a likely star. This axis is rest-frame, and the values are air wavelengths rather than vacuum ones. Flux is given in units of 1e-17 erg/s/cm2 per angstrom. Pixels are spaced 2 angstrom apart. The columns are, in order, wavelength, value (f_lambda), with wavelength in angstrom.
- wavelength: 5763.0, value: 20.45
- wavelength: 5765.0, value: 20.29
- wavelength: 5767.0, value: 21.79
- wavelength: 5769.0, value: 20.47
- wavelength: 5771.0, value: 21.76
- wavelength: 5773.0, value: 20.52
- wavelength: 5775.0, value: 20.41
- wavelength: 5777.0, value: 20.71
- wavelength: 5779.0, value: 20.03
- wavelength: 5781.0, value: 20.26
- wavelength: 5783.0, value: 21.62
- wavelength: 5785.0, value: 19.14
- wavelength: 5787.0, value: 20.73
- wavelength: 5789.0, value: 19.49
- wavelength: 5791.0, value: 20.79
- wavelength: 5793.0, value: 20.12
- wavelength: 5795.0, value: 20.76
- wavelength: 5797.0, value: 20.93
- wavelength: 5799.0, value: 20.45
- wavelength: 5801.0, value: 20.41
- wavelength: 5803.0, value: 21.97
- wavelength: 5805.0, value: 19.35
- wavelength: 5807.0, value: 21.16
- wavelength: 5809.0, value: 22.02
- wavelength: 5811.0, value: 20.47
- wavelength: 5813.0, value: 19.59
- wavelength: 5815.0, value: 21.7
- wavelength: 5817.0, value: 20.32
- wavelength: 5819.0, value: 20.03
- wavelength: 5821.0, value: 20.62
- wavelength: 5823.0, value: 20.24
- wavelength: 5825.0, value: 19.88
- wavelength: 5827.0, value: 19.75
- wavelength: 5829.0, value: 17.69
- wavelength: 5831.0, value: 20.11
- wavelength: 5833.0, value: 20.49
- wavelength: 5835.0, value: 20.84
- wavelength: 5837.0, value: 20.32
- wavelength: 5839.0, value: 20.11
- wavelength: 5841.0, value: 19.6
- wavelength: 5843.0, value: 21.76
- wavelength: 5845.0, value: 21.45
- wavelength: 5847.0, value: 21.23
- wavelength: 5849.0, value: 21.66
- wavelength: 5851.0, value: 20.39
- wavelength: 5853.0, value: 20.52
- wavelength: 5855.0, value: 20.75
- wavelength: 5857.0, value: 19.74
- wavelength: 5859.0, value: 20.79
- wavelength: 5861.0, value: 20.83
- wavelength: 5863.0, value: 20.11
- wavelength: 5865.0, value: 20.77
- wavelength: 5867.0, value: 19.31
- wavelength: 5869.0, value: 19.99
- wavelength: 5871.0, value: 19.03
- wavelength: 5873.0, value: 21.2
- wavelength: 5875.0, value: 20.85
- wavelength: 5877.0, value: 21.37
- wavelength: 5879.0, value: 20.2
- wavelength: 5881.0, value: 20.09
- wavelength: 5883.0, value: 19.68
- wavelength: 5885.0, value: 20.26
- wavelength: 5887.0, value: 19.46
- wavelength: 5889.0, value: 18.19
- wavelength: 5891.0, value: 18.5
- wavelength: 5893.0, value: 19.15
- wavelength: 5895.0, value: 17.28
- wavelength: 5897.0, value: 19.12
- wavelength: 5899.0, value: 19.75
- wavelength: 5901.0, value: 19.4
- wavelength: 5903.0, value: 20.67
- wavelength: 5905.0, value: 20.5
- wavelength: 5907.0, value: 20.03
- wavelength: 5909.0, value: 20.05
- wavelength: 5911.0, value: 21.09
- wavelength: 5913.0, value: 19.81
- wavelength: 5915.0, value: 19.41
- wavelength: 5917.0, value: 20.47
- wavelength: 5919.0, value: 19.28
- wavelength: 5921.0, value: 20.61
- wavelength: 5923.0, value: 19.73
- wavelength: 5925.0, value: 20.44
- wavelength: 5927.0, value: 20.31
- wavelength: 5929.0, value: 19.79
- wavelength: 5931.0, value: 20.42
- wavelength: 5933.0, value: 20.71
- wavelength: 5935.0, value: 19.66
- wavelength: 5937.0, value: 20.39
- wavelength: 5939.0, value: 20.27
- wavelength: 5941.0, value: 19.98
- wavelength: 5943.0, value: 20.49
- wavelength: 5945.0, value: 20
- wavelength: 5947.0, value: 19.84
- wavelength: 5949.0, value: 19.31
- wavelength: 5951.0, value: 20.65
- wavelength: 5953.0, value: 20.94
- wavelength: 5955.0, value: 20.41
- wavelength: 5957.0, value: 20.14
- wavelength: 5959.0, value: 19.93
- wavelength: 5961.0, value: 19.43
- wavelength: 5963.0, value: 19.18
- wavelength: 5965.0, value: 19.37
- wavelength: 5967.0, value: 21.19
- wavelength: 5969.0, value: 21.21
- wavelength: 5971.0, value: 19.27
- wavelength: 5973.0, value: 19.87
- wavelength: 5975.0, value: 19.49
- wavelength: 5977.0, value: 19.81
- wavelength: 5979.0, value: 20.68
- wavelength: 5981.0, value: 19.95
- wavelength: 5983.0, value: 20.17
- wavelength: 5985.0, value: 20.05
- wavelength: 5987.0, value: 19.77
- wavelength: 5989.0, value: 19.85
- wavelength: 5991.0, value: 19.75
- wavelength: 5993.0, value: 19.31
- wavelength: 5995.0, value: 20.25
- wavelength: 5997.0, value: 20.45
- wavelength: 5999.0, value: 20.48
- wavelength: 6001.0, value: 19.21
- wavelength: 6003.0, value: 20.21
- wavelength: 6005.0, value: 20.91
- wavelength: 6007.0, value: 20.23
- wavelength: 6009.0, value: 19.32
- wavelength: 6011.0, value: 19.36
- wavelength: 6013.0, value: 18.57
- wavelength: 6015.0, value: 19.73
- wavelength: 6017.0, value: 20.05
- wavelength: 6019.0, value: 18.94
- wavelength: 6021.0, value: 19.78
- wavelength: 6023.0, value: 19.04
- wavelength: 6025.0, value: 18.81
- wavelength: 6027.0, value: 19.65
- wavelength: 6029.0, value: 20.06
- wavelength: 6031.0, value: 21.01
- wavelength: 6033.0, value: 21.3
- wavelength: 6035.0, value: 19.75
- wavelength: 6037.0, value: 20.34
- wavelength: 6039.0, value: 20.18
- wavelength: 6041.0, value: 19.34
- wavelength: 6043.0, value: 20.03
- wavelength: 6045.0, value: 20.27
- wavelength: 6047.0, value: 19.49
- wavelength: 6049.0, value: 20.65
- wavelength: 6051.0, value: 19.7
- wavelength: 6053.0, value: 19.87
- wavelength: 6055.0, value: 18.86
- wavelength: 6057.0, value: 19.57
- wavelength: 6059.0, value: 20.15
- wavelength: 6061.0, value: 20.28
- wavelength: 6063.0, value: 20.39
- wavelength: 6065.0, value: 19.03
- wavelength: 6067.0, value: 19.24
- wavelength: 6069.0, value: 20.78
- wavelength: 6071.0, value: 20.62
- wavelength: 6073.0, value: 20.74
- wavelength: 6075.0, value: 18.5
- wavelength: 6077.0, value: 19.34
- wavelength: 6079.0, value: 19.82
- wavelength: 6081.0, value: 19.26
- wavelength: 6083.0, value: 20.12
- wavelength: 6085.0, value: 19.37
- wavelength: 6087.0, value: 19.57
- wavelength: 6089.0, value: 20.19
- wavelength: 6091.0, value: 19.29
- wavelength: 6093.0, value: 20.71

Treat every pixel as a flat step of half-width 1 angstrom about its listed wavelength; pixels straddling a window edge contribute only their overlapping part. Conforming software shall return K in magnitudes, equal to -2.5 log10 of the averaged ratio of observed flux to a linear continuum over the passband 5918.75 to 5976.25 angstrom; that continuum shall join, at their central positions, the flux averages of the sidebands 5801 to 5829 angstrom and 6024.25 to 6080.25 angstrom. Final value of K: 0.00 mag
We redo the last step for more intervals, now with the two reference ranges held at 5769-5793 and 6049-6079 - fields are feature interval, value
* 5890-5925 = 0.03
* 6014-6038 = 0.00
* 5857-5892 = 0.01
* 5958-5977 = 0.01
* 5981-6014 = 0.01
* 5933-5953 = 0.00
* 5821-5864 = 0.00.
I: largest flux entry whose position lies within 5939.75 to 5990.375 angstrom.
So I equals 21.21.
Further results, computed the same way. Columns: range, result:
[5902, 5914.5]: 21.09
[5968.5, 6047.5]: 21.3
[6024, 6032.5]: 21.01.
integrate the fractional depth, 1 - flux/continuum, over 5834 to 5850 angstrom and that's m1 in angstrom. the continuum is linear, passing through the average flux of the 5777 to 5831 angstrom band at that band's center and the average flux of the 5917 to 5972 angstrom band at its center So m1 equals -0.45 angstrom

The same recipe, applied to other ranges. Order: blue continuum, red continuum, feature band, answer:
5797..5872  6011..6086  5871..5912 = 0.88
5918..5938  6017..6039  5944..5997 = 0.08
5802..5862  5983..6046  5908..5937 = 0.09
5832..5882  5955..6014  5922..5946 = -0.02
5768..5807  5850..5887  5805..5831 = 0.26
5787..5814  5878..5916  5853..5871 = -0.24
